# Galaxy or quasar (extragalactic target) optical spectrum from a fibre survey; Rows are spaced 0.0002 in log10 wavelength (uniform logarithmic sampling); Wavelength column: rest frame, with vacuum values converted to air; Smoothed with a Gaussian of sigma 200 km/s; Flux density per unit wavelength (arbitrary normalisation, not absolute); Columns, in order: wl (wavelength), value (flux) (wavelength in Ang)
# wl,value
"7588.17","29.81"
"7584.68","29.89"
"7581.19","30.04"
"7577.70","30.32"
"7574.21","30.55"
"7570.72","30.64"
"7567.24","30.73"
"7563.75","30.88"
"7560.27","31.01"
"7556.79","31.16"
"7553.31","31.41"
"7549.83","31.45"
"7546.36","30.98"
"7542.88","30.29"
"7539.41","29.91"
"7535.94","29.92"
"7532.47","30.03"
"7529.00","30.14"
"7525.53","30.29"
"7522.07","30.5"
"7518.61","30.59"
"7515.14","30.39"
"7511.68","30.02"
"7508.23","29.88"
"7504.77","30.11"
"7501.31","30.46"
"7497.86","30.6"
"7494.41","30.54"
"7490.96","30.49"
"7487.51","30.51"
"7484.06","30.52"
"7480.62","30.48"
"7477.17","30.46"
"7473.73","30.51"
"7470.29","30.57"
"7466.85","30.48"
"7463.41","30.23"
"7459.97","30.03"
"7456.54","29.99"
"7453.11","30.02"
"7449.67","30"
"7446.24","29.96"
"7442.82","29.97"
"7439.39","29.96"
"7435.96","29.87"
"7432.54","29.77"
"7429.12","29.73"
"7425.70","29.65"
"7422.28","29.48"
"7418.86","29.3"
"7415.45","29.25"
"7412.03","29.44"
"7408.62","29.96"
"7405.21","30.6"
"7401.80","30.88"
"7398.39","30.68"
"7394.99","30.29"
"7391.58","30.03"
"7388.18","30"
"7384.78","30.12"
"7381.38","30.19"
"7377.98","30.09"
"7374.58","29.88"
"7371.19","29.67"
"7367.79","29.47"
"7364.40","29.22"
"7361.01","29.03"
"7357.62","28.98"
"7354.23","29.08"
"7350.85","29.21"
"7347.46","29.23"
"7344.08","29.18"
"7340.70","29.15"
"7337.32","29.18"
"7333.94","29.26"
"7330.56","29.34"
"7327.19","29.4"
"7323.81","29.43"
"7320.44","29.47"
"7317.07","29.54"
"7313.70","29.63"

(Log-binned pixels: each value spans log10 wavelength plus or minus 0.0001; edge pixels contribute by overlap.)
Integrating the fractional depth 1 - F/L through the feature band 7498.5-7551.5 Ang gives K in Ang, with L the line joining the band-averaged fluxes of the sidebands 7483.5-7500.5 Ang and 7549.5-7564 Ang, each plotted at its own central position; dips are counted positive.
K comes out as 0.9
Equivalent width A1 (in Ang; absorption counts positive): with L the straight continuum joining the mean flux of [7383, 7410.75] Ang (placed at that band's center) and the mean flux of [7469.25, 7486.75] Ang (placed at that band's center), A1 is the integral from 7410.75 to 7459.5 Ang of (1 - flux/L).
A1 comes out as 1.05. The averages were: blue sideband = 30.3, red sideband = 30.5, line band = 29.8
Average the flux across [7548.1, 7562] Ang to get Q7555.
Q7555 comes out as 31.3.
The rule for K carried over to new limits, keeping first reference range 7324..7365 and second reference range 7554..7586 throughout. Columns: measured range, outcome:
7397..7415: -0.4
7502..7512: 0.1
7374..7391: -0.4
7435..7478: -0.4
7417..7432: 0.1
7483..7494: -0.1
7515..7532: 0.0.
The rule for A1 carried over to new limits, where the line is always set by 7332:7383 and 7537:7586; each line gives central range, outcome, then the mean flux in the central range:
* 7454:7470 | -0.1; 30.2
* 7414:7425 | 0.1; 29.4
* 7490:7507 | -0.1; 30.4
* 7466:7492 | -0.3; 30.5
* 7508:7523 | 0.0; 30.3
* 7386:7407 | -0.6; 30.4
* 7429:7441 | 0.0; 29.8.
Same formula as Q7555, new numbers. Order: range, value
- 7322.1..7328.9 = 29.4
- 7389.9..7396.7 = 30.2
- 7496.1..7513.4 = 30.2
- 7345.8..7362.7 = 29.1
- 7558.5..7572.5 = 30.8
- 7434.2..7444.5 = 29.9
